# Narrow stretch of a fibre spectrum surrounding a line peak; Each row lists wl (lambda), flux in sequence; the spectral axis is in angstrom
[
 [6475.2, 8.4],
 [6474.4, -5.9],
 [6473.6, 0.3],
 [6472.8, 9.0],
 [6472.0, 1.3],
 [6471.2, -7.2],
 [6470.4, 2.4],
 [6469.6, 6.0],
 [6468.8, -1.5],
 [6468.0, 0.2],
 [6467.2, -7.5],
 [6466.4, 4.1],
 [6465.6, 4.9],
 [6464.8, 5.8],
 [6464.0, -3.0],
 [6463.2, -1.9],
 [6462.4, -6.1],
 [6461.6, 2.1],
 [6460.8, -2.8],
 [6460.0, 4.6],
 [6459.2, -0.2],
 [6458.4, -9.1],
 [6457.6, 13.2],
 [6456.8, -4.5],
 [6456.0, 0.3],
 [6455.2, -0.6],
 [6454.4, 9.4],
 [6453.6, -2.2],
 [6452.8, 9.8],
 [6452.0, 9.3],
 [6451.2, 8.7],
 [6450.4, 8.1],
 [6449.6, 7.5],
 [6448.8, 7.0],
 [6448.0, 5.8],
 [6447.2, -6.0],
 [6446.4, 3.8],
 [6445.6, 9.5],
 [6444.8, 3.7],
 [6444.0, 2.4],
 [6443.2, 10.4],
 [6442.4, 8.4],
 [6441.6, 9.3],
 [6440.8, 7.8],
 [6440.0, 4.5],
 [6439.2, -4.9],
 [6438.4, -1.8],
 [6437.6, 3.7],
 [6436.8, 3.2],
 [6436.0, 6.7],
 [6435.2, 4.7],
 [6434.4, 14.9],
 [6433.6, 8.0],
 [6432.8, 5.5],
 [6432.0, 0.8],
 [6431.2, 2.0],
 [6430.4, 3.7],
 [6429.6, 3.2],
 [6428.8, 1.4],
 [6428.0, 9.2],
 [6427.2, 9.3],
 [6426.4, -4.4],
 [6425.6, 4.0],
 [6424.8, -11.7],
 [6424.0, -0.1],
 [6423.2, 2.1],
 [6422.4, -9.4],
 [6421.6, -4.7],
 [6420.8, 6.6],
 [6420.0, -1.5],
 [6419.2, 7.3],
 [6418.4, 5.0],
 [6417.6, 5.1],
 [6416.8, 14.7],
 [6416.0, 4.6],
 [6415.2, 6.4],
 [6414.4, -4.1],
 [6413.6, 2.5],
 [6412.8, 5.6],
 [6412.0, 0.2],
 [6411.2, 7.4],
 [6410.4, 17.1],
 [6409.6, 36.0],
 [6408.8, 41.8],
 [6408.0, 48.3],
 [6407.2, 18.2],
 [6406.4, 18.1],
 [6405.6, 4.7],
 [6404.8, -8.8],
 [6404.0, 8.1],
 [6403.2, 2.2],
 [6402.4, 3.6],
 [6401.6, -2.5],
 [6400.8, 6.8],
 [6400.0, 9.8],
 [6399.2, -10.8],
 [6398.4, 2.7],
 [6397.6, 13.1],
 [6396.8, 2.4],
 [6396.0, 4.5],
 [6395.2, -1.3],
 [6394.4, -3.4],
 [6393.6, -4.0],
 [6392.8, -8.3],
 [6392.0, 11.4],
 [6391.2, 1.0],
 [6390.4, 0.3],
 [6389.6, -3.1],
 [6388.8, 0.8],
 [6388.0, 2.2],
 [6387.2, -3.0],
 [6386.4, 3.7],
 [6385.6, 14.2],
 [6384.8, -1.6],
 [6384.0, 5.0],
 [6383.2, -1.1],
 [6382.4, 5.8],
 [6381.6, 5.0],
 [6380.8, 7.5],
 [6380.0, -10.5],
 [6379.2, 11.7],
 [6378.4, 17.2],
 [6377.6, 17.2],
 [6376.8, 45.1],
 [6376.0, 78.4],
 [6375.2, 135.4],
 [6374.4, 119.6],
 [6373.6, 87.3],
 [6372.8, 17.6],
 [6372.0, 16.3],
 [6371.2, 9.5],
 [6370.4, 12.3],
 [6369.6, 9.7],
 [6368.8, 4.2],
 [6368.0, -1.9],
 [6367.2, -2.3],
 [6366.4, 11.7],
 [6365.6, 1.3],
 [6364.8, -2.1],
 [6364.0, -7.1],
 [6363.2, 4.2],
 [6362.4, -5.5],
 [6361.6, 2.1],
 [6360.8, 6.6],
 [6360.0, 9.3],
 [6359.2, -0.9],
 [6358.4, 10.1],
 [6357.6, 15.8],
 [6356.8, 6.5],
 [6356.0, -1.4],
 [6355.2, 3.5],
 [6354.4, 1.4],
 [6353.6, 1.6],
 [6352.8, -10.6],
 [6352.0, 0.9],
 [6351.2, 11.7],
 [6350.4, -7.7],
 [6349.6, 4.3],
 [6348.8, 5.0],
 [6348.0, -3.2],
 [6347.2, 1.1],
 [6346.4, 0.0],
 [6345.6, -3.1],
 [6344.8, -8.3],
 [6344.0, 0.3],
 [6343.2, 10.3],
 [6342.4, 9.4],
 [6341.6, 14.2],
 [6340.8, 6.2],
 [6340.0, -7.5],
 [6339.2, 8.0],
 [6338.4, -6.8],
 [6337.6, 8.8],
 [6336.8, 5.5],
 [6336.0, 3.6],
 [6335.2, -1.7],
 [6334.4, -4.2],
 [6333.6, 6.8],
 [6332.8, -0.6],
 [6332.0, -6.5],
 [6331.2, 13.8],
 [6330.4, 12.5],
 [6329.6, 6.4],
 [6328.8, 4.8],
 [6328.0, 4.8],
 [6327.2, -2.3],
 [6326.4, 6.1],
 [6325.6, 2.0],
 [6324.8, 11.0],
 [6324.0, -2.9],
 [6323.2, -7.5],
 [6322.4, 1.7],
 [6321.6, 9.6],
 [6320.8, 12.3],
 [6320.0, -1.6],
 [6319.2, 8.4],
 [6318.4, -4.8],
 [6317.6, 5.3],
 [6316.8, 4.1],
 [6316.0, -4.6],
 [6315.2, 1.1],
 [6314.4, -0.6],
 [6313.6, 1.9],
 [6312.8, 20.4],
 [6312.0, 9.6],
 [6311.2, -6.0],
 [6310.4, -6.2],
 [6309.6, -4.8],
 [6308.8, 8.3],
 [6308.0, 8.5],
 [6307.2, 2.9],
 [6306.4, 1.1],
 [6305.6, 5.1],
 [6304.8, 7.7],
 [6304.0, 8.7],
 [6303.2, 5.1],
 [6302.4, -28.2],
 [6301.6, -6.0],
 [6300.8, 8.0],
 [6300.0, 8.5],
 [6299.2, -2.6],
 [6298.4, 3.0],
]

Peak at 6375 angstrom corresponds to H-gamma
